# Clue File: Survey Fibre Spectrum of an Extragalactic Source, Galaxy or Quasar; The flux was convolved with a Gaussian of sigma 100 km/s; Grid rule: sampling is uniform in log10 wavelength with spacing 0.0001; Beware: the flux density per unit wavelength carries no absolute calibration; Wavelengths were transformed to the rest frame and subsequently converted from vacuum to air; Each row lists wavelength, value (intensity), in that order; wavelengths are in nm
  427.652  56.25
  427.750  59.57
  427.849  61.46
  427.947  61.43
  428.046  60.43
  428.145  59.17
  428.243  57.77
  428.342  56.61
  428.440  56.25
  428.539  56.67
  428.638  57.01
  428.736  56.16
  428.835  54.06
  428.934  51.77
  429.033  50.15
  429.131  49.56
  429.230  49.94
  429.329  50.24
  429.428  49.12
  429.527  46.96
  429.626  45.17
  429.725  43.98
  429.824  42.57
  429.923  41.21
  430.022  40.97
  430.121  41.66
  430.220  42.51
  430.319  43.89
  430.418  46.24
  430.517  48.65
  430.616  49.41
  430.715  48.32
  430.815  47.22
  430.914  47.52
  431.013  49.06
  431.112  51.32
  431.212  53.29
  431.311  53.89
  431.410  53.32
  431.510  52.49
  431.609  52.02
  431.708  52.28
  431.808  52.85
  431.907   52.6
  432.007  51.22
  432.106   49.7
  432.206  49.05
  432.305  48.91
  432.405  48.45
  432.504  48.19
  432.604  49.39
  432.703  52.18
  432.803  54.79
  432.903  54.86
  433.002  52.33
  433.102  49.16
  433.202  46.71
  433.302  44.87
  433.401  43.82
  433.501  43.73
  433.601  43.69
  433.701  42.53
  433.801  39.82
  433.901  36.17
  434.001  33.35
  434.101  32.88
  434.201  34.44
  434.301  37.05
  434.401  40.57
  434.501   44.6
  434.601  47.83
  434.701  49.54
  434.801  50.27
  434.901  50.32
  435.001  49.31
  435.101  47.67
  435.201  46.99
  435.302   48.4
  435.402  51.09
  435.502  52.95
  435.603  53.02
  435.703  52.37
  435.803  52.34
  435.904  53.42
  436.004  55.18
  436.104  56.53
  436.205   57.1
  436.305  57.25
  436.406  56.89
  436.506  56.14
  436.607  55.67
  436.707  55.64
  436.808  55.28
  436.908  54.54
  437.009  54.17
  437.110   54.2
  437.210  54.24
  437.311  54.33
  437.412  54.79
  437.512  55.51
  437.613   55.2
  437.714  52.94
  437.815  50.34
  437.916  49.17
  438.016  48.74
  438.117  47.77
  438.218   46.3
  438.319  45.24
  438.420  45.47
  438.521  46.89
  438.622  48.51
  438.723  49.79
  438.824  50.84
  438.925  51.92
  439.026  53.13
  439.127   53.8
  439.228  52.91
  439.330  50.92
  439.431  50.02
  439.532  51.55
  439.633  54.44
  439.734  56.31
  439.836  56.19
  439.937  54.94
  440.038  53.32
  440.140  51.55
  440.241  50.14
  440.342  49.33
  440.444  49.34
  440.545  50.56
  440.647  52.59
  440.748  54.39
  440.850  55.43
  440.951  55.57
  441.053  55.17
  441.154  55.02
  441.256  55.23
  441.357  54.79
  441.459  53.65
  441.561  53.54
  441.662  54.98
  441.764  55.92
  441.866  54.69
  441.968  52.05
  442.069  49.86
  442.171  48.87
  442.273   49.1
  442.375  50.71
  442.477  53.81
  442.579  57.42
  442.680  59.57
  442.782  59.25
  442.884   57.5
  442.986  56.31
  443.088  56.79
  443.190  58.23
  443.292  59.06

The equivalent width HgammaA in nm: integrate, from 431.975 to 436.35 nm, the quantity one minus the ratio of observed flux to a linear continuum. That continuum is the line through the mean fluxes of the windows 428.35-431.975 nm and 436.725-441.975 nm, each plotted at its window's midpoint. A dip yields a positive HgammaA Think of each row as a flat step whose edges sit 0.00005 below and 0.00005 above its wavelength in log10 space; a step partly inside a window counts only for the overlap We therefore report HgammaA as 0.261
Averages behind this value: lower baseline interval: 49.5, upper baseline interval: 52.5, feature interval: 47.8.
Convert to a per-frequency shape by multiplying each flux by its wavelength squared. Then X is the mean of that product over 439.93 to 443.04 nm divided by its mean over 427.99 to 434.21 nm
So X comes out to 1.16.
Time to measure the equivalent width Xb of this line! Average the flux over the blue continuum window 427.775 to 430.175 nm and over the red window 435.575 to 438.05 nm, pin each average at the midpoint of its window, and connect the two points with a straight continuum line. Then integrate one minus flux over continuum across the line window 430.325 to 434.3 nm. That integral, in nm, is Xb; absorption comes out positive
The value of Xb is 0.40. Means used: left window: 51.7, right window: 54.3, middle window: 47.5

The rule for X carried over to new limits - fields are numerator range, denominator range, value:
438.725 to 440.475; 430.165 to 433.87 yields 1.11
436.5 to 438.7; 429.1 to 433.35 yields 1.09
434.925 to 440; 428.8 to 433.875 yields 1.11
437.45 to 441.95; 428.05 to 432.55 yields 1.09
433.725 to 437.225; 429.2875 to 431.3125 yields 1.08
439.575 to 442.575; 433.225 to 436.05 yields 1.20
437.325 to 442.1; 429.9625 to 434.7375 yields 1.15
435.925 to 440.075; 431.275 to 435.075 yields 1.15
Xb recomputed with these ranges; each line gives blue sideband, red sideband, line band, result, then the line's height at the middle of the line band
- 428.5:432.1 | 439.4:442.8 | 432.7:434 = 0.12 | 50.5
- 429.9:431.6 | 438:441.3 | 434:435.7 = 0.13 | 49.6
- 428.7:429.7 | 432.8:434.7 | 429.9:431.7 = -0.02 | 47.6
